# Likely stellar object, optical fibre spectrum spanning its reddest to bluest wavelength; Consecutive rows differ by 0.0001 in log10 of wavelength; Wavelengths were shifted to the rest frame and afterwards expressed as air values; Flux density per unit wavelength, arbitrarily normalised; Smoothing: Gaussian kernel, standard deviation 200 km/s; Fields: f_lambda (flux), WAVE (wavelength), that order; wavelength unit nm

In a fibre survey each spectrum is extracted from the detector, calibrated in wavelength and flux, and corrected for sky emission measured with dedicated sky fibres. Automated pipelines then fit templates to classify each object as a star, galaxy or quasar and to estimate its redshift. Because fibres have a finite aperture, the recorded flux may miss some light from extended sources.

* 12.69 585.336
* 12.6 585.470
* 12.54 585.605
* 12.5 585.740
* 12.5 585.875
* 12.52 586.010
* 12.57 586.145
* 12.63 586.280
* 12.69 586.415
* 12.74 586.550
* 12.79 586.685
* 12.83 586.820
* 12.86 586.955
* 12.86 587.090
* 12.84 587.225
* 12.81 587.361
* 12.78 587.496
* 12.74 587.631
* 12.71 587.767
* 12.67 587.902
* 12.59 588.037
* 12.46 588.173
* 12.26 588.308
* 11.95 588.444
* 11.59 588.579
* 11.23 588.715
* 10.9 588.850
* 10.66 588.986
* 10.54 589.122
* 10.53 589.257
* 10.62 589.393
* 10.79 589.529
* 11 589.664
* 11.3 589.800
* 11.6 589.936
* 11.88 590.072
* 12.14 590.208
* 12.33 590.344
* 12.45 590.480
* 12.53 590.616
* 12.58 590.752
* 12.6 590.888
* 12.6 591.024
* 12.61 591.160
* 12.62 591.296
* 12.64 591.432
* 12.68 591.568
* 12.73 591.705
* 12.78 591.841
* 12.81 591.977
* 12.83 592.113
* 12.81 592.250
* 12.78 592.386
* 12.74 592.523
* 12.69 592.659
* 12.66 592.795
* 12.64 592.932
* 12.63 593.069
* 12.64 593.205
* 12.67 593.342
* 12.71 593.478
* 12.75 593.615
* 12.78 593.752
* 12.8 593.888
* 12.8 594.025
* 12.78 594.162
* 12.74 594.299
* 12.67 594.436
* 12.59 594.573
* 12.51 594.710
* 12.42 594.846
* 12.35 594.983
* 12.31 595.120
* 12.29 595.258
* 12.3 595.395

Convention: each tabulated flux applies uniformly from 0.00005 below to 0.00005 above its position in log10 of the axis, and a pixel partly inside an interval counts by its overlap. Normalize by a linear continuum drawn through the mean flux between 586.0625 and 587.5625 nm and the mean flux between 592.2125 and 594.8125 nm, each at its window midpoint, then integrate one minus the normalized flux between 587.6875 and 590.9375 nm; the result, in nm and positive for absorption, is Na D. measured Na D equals 0.25 nm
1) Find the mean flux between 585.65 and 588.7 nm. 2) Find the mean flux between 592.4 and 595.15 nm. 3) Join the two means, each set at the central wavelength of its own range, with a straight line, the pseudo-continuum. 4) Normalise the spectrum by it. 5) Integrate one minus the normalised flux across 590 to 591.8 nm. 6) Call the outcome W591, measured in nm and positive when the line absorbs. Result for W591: 0.02 nm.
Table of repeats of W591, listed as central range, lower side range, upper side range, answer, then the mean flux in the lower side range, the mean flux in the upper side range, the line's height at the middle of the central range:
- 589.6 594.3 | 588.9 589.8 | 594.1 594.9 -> -0.337 nm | 10.7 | 12.6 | 11.7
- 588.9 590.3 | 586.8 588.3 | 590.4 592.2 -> 0.172 nm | 12.7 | 12.7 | 12.7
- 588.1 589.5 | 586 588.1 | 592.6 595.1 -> 0.160 nm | 12.7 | 12.7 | 12.7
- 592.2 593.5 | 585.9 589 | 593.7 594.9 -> -0.007 nm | 12.4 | 12.7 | 12.6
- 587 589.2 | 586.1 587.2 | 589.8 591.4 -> 0.088 nm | 12.8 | 12.3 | 12.6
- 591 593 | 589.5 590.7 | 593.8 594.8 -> -0.080 nm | 11.8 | 12.7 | 12.2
